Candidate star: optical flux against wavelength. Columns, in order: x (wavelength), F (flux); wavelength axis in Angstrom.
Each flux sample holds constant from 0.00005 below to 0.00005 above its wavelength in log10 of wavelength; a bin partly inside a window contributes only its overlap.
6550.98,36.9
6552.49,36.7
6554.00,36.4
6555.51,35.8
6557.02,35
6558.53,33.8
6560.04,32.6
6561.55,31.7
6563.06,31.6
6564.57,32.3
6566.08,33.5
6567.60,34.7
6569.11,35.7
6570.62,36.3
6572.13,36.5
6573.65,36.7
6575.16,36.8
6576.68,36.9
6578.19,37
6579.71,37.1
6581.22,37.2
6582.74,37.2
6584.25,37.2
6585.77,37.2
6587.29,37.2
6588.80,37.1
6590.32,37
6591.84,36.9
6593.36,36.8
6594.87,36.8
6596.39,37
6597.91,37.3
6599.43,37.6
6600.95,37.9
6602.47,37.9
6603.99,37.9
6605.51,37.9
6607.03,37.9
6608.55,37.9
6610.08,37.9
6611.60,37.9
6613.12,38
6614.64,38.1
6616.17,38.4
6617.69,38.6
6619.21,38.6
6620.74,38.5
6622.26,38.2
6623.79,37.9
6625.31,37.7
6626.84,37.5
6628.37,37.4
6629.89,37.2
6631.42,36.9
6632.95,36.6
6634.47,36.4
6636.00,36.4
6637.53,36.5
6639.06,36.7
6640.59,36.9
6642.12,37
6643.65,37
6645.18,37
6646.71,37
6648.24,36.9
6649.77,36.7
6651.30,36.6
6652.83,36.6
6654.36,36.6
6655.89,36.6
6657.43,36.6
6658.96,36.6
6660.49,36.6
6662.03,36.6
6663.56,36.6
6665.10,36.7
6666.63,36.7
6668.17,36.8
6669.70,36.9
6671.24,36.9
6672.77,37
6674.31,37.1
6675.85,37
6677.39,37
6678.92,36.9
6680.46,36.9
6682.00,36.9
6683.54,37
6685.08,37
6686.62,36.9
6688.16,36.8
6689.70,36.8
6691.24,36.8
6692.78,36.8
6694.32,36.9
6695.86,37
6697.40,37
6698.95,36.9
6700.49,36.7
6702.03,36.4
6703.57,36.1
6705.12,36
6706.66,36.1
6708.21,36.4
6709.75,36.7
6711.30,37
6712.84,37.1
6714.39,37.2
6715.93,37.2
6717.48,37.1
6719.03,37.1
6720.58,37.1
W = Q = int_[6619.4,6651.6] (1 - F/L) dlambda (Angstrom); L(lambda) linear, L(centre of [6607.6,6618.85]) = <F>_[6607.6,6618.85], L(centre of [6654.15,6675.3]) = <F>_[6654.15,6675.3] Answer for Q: 0.34 Angstrom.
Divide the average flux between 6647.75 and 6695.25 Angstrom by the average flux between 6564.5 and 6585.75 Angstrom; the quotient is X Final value 1.0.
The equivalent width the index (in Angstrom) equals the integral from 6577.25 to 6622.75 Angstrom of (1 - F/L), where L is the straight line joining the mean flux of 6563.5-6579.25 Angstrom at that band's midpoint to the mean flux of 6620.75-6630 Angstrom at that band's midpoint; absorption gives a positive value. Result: -1.1 Angstrom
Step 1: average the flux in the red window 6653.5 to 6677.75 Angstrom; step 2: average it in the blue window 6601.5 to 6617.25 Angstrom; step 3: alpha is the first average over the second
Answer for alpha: 1.0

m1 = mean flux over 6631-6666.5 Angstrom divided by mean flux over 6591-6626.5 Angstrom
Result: 1.0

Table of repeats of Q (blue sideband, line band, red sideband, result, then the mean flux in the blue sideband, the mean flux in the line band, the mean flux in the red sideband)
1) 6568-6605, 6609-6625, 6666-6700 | -0.52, 37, 38.2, 36.9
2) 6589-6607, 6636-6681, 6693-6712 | 0.17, 37.4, 36.8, 36.6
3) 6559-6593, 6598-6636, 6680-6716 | -1.75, 35.7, 37.7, 36.8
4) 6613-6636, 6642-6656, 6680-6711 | 0.20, 37.7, 36.8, 36.7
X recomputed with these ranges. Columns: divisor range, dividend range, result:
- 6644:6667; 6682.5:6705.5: 1.00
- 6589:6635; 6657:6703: 0.98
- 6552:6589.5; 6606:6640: 1.06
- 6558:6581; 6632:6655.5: 1.05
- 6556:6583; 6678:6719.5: 1.05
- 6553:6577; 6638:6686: 1.06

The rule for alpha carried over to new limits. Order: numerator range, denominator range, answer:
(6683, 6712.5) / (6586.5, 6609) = 0.98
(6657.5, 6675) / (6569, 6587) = 1.00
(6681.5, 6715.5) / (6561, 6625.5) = 1.00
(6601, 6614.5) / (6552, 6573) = 1.10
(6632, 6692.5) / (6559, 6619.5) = 1.00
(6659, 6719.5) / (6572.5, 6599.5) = 0.99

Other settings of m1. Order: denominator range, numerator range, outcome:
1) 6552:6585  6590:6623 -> 1.07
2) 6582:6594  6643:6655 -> 0.99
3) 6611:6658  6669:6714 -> 0.99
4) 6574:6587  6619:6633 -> 1.02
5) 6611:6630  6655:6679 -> 0.97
